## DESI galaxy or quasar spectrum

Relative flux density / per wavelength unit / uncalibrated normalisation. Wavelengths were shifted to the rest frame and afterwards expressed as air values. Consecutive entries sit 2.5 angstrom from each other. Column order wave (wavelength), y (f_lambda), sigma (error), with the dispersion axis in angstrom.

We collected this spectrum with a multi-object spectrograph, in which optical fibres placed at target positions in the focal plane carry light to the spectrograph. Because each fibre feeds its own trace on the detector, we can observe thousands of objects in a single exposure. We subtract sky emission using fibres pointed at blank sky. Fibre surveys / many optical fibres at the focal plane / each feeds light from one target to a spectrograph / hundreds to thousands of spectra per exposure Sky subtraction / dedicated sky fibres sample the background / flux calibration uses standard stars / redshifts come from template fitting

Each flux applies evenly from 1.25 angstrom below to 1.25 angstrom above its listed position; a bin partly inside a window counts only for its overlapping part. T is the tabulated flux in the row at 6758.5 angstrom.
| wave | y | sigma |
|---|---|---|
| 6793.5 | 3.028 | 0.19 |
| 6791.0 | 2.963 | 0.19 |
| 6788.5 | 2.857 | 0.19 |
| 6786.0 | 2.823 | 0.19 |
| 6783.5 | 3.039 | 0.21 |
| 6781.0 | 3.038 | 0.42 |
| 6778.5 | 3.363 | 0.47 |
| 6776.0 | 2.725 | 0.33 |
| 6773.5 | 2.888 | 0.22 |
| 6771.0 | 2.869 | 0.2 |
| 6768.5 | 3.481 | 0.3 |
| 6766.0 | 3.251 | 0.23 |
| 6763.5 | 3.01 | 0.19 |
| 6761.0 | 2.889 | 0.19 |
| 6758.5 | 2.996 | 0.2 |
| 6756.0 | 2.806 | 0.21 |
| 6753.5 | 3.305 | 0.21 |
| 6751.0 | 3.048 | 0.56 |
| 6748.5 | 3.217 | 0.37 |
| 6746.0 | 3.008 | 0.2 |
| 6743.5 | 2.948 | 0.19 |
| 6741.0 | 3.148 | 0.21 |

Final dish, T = 2.996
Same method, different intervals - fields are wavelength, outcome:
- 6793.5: 3.028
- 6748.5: 3.217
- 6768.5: 3.481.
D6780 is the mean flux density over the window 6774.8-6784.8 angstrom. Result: 3.04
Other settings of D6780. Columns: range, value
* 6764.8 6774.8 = 3.12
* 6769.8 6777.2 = 2.83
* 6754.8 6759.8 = 2.9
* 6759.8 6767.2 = 3.05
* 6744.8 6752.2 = 3.09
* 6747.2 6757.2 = 3.1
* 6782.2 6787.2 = 2.93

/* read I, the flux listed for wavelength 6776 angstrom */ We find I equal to 2.725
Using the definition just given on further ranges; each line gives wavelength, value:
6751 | 3.048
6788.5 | 2.857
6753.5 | 3.305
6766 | 3.251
